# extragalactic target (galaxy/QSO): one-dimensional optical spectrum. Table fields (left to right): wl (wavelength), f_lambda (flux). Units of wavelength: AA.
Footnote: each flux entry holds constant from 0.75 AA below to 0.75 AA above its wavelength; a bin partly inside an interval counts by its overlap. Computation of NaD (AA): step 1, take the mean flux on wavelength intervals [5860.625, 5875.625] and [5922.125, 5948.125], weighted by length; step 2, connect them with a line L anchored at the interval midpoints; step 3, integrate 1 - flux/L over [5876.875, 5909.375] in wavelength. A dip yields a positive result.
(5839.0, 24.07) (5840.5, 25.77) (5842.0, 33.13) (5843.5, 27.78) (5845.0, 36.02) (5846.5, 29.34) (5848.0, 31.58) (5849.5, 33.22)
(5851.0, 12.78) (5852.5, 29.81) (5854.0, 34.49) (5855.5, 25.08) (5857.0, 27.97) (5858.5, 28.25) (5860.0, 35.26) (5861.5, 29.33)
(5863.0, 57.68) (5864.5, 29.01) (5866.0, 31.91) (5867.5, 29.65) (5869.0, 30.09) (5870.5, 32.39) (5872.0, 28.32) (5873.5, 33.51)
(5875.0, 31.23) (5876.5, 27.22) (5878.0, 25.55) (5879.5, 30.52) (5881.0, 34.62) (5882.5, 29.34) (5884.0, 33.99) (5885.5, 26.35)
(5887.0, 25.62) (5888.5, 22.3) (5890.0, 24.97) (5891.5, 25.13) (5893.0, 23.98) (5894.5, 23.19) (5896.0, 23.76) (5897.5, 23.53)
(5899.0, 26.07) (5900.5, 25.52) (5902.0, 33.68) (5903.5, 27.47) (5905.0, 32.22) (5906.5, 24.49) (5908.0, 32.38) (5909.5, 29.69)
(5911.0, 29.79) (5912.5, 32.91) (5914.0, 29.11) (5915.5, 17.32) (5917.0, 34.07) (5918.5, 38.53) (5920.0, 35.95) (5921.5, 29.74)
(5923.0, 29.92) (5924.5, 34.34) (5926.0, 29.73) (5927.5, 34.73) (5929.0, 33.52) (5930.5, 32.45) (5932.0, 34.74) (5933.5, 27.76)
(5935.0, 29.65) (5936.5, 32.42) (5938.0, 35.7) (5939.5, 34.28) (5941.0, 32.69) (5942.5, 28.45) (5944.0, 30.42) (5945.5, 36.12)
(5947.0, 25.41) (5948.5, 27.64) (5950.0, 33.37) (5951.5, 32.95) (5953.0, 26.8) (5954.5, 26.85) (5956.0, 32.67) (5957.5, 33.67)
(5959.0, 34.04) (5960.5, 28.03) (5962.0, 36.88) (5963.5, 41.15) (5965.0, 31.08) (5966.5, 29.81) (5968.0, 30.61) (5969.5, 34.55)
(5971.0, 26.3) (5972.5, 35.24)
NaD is 5.3 AA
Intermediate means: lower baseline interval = 33.3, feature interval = 27.4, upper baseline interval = 31.8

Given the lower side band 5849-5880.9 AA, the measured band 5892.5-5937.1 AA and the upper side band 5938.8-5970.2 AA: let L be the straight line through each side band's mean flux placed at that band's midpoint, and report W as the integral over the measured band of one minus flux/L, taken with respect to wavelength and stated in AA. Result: 2.2 AA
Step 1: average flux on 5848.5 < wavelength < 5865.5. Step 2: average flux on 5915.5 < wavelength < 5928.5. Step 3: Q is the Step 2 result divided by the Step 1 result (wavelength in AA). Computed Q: 1.0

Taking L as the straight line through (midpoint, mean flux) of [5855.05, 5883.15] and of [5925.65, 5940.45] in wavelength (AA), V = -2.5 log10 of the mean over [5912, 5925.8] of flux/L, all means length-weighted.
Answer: 0.04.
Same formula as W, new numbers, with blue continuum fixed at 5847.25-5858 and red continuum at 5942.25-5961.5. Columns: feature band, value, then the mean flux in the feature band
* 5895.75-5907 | 0.7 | 27.3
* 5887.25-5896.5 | 1.6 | 24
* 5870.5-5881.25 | -0.6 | 30.1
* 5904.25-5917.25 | 0.2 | 28.9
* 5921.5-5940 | -1.4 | 32.3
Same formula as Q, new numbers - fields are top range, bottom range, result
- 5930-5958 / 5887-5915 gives 1.15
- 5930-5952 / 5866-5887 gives 1.05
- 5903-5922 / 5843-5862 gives 1.03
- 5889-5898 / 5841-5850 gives 0.76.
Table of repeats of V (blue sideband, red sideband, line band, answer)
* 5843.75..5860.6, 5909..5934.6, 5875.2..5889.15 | 0.06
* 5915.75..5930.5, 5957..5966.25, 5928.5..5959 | 0.07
